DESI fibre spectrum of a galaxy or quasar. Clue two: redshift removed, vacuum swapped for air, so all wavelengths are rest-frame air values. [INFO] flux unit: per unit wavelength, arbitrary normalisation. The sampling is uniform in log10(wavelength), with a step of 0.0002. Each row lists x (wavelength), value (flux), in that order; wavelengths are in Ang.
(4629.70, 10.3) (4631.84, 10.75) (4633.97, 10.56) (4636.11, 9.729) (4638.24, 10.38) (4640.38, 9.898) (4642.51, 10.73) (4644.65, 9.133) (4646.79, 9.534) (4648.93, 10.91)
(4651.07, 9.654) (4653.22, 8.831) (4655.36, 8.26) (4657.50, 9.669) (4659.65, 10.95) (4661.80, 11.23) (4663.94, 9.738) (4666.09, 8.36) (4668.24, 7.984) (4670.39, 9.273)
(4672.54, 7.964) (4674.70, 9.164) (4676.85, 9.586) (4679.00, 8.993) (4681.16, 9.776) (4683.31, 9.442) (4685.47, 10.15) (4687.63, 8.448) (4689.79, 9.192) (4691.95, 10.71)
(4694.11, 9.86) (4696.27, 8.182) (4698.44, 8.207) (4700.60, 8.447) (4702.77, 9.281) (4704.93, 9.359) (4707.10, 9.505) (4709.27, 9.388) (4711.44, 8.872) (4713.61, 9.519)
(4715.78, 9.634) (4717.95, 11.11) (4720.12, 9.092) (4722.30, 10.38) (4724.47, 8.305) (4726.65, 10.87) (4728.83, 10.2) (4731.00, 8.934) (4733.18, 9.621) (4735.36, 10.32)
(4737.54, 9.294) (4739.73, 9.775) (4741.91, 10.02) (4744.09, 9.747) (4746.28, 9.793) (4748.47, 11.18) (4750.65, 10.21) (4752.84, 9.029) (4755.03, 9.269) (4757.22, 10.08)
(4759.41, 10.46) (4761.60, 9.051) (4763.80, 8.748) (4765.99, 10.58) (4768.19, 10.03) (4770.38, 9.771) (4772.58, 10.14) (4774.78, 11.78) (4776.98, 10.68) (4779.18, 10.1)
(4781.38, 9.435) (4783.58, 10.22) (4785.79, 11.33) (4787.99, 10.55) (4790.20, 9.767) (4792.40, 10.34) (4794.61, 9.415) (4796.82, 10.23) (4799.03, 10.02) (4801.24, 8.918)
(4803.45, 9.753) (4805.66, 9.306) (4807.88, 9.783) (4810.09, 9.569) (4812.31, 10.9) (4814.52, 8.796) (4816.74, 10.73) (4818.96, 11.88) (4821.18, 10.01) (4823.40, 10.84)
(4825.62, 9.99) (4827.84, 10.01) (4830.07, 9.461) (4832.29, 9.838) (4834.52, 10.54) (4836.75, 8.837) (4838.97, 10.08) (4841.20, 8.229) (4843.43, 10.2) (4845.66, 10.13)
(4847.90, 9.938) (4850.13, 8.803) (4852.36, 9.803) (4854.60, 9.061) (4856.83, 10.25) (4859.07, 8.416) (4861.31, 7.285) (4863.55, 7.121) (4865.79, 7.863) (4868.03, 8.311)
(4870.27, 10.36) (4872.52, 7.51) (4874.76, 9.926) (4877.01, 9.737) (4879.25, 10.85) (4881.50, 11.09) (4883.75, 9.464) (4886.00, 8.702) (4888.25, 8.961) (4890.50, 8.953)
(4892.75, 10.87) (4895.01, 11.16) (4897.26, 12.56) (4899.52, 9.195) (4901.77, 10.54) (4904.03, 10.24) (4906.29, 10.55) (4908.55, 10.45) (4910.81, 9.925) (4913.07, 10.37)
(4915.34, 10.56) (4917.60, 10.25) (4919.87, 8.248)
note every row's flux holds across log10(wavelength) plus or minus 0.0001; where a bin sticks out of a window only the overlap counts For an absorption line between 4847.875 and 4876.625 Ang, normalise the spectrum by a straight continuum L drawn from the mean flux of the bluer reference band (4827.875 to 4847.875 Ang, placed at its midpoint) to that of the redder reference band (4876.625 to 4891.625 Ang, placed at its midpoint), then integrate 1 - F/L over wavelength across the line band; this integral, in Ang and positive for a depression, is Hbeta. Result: 2.6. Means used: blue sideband 9.69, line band 8.8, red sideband 9.68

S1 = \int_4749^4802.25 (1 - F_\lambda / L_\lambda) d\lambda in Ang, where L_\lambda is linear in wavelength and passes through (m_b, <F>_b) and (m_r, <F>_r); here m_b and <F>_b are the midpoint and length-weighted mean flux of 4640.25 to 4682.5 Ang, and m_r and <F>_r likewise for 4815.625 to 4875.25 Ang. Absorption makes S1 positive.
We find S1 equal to -3.2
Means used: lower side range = 9.47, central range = 10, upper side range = 9.45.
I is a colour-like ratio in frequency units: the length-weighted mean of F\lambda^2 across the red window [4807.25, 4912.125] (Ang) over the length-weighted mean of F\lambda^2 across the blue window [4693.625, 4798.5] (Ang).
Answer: 1.04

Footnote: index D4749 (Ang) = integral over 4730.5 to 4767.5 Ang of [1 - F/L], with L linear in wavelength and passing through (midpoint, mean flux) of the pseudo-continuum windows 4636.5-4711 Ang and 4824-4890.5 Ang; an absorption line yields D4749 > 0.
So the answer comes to -1.6 Ang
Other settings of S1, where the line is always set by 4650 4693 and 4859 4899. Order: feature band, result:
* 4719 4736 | -0.6 Ang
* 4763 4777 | -1.3 Ang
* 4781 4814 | -2.0 Ang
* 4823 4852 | -1.0 Ang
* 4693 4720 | 0.3 Ang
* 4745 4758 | -0.7 Ang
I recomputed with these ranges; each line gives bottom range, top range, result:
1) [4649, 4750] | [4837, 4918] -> 1.09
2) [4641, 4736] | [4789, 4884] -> 1.08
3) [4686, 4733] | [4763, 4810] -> 1.10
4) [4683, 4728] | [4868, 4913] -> 1.15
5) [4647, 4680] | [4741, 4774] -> 1.10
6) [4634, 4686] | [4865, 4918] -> 1.15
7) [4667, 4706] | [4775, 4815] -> 1.15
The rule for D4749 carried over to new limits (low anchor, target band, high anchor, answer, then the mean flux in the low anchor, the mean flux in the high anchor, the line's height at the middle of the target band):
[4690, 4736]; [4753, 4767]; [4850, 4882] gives -0.42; 9.5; 9.06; 9.37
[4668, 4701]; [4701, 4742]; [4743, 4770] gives -0.56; 9.13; 9.85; 9.5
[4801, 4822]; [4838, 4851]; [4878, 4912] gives 0.68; 10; 10.2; 10.1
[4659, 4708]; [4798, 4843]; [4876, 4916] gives 0.06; 9.28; 10.2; 9.89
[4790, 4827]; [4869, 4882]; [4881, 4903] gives 0.34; 10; 10.1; 10.1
